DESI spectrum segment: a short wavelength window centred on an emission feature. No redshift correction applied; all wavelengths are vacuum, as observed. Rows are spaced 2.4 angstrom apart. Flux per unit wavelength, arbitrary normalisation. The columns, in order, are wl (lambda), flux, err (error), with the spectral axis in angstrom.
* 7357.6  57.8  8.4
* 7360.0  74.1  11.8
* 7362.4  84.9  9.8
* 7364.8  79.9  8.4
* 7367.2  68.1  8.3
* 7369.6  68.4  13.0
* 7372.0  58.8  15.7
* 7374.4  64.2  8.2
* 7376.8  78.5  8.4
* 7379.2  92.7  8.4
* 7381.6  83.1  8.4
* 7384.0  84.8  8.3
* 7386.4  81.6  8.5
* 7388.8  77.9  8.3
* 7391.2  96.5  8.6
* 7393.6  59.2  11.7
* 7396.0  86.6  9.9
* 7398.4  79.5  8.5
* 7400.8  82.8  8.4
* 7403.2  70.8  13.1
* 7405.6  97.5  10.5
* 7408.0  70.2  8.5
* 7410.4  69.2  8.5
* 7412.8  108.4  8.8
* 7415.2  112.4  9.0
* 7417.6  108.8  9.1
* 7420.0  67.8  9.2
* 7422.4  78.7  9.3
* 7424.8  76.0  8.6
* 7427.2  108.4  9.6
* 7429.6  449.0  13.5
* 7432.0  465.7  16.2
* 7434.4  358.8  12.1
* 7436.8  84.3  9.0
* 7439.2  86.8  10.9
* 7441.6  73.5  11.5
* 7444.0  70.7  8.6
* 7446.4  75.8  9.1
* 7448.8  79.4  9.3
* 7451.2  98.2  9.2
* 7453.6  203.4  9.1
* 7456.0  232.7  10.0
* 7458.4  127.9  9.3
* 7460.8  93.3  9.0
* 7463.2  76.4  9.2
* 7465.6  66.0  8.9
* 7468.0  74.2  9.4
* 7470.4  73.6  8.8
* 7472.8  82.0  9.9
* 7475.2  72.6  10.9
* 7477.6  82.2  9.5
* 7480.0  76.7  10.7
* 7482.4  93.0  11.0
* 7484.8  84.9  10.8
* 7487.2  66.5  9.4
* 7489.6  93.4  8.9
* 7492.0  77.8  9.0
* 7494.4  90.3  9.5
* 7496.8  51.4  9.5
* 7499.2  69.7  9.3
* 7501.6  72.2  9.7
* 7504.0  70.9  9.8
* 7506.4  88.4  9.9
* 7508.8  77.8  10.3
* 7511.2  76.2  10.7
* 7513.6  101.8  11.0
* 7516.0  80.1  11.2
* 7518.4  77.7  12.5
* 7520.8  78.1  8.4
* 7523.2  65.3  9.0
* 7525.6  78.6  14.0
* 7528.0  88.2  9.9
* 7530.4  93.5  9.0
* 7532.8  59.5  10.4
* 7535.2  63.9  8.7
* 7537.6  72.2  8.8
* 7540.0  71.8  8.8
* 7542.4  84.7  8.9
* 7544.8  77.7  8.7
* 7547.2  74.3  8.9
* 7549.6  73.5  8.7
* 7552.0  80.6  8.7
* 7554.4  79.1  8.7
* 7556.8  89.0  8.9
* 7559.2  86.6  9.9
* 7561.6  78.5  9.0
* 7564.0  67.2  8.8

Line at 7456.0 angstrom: [N II]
